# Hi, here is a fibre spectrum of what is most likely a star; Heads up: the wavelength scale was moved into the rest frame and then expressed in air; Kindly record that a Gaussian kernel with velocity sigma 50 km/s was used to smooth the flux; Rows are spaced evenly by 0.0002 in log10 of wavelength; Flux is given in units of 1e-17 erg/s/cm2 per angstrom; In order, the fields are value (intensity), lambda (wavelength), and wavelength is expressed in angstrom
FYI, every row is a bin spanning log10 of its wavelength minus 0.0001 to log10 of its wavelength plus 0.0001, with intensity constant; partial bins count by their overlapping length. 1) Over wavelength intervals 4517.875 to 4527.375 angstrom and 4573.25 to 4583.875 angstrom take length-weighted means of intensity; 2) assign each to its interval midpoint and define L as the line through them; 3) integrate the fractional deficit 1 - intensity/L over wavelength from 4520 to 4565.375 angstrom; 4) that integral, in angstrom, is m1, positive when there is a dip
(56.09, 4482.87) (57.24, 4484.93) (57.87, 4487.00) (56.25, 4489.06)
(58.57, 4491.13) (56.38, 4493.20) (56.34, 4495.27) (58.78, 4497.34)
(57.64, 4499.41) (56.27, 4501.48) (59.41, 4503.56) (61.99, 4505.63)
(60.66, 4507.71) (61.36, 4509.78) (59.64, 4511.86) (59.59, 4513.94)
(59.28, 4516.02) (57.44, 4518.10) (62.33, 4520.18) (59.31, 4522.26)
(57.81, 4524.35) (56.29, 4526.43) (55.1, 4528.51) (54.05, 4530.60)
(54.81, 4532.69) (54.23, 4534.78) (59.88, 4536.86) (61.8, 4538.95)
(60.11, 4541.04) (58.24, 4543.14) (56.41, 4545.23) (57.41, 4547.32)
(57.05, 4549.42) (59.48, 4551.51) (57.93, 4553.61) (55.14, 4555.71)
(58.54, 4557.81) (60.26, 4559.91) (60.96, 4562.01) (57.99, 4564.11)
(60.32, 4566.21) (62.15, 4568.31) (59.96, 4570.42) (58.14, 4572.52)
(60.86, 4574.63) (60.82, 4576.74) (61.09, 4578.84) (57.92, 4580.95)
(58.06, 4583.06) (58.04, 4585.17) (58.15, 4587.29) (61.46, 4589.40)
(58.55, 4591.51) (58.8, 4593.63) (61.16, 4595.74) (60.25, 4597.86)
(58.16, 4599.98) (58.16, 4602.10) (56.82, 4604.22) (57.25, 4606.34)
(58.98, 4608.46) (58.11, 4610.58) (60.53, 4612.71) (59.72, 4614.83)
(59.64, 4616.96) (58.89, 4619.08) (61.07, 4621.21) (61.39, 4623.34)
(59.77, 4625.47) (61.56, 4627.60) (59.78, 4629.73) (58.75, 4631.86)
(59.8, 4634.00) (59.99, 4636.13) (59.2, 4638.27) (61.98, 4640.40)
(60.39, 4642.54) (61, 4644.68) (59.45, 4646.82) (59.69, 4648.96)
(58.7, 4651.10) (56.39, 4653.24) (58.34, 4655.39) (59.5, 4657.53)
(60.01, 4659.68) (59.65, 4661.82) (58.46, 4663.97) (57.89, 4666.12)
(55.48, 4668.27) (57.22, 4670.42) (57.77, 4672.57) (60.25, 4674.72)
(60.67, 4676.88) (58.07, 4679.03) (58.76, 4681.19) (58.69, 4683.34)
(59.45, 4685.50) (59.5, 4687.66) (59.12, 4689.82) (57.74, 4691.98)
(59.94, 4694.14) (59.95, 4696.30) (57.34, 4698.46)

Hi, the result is 0.9 angstrom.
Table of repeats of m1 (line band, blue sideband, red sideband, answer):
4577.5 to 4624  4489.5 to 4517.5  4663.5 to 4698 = -0.3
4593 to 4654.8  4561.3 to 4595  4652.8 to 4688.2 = -0.4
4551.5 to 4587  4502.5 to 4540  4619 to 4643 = 0.1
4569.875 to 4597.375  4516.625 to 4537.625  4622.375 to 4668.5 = -0.6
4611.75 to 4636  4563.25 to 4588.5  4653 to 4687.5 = -0.4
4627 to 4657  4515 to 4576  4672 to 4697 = -0.3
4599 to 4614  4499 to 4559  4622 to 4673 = 0.2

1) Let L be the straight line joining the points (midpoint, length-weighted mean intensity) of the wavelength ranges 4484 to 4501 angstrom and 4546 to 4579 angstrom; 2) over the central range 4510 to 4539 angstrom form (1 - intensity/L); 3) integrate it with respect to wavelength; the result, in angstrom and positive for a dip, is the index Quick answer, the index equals 0.1 angstrom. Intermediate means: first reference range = 57.4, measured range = 57.9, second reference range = 59.2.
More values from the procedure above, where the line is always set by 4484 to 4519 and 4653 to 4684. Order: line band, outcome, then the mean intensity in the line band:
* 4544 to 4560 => 0.2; 57.6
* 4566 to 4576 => -0.3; 60.3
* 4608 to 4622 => -0.2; 59.6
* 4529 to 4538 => 0.4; 55.8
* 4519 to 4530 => 0.1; 58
